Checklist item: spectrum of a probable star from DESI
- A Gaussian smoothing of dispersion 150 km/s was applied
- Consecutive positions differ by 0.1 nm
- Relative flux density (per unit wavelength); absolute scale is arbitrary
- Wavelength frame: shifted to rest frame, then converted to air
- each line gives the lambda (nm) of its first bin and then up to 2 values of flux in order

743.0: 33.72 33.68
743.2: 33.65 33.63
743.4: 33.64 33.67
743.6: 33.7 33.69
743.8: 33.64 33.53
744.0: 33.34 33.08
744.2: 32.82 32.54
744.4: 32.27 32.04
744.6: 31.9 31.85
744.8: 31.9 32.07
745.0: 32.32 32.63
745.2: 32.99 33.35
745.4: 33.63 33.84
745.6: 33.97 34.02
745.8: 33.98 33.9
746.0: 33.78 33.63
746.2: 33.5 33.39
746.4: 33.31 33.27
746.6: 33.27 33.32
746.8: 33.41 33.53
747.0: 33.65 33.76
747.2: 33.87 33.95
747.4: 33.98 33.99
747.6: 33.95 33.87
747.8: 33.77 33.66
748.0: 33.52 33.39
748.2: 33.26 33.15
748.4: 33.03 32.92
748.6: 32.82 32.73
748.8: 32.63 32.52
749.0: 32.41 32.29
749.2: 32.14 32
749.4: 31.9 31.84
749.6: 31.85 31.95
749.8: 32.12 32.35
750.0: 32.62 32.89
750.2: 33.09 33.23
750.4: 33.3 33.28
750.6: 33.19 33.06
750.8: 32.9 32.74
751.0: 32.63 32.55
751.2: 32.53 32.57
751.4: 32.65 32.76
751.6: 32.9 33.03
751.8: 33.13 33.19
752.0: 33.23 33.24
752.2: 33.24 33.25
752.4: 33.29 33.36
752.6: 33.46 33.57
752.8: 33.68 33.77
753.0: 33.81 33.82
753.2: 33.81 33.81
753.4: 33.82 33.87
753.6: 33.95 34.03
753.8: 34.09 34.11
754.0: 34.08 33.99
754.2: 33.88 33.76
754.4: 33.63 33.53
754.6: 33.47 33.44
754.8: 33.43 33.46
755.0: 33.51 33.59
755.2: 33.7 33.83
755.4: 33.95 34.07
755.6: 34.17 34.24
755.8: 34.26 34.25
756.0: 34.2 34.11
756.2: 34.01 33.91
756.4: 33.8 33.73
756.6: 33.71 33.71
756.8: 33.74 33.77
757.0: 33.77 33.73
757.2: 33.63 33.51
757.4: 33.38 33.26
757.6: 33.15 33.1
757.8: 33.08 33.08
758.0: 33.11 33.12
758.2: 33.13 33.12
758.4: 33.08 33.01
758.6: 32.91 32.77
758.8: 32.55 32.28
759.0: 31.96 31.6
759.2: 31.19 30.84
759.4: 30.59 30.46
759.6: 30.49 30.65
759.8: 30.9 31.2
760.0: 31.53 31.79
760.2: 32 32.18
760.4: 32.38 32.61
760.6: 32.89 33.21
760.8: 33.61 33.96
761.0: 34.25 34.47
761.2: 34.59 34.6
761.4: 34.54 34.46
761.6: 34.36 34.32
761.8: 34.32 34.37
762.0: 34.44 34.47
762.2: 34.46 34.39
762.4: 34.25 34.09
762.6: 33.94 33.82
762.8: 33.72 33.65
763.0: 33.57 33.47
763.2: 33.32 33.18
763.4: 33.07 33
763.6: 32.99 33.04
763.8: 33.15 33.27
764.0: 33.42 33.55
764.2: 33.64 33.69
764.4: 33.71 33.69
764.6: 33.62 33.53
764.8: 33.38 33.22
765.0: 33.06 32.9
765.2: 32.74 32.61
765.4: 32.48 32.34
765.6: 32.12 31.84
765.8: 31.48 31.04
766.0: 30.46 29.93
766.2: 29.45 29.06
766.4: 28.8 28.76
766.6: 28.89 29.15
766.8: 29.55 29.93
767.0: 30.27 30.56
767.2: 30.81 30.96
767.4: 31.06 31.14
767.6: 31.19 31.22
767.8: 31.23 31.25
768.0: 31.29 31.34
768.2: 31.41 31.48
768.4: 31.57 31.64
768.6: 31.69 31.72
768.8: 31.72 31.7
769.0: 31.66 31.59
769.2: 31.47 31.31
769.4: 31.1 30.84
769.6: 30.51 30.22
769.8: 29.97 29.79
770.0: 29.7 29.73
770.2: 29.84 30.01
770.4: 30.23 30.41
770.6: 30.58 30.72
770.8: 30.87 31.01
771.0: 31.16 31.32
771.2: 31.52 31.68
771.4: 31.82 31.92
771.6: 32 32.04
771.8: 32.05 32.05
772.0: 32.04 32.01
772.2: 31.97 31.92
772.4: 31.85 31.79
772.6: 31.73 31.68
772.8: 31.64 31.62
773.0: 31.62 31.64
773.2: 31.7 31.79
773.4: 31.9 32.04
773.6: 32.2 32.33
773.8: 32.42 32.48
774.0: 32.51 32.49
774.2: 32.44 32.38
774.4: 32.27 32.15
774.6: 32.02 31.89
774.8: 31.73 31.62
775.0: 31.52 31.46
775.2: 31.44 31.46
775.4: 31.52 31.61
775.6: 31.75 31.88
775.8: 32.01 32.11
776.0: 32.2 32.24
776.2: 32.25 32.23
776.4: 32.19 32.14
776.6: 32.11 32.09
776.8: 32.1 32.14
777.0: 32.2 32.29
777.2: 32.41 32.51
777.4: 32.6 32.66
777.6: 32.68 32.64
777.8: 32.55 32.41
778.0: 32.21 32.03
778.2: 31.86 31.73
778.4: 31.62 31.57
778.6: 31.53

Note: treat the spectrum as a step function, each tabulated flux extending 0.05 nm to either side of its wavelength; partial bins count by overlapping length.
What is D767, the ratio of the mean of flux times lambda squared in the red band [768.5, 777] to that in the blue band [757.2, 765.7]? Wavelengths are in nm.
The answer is 0.98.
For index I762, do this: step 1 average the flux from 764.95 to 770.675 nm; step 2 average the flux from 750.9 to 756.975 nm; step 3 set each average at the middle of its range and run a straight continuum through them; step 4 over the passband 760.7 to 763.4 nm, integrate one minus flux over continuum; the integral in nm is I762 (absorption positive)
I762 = -0.17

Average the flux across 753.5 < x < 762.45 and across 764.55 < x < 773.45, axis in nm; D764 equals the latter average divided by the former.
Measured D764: 0.9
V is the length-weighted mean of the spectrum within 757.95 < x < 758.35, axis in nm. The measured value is 33.1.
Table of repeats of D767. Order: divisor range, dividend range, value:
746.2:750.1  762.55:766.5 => 1.03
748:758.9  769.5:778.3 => 1.01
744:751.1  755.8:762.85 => 1.04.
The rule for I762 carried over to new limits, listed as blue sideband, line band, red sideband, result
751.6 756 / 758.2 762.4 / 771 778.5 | 0.03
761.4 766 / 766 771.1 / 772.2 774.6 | 0.32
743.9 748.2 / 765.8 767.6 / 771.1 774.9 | 0.12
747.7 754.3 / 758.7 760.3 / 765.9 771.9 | 0.03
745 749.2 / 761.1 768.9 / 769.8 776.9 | -0.05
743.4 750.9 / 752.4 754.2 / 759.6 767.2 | -0.05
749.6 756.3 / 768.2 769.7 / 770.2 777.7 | 0.04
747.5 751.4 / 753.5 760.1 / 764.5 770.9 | -0.21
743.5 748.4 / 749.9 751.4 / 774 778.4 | 0.01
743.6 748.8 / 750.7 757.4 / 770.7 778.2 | -0.14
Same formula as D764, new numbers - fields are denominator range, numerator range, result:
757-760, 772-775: 0.99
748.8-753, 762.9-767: 0.98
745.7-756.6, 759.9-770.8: 0.96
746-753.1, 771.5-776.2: 0.97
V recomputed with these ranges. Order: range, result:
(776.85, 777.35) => 32.3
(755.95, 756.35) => 34.1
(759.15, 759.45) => 30.9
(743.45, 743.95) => 33.6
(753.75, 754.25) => 34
